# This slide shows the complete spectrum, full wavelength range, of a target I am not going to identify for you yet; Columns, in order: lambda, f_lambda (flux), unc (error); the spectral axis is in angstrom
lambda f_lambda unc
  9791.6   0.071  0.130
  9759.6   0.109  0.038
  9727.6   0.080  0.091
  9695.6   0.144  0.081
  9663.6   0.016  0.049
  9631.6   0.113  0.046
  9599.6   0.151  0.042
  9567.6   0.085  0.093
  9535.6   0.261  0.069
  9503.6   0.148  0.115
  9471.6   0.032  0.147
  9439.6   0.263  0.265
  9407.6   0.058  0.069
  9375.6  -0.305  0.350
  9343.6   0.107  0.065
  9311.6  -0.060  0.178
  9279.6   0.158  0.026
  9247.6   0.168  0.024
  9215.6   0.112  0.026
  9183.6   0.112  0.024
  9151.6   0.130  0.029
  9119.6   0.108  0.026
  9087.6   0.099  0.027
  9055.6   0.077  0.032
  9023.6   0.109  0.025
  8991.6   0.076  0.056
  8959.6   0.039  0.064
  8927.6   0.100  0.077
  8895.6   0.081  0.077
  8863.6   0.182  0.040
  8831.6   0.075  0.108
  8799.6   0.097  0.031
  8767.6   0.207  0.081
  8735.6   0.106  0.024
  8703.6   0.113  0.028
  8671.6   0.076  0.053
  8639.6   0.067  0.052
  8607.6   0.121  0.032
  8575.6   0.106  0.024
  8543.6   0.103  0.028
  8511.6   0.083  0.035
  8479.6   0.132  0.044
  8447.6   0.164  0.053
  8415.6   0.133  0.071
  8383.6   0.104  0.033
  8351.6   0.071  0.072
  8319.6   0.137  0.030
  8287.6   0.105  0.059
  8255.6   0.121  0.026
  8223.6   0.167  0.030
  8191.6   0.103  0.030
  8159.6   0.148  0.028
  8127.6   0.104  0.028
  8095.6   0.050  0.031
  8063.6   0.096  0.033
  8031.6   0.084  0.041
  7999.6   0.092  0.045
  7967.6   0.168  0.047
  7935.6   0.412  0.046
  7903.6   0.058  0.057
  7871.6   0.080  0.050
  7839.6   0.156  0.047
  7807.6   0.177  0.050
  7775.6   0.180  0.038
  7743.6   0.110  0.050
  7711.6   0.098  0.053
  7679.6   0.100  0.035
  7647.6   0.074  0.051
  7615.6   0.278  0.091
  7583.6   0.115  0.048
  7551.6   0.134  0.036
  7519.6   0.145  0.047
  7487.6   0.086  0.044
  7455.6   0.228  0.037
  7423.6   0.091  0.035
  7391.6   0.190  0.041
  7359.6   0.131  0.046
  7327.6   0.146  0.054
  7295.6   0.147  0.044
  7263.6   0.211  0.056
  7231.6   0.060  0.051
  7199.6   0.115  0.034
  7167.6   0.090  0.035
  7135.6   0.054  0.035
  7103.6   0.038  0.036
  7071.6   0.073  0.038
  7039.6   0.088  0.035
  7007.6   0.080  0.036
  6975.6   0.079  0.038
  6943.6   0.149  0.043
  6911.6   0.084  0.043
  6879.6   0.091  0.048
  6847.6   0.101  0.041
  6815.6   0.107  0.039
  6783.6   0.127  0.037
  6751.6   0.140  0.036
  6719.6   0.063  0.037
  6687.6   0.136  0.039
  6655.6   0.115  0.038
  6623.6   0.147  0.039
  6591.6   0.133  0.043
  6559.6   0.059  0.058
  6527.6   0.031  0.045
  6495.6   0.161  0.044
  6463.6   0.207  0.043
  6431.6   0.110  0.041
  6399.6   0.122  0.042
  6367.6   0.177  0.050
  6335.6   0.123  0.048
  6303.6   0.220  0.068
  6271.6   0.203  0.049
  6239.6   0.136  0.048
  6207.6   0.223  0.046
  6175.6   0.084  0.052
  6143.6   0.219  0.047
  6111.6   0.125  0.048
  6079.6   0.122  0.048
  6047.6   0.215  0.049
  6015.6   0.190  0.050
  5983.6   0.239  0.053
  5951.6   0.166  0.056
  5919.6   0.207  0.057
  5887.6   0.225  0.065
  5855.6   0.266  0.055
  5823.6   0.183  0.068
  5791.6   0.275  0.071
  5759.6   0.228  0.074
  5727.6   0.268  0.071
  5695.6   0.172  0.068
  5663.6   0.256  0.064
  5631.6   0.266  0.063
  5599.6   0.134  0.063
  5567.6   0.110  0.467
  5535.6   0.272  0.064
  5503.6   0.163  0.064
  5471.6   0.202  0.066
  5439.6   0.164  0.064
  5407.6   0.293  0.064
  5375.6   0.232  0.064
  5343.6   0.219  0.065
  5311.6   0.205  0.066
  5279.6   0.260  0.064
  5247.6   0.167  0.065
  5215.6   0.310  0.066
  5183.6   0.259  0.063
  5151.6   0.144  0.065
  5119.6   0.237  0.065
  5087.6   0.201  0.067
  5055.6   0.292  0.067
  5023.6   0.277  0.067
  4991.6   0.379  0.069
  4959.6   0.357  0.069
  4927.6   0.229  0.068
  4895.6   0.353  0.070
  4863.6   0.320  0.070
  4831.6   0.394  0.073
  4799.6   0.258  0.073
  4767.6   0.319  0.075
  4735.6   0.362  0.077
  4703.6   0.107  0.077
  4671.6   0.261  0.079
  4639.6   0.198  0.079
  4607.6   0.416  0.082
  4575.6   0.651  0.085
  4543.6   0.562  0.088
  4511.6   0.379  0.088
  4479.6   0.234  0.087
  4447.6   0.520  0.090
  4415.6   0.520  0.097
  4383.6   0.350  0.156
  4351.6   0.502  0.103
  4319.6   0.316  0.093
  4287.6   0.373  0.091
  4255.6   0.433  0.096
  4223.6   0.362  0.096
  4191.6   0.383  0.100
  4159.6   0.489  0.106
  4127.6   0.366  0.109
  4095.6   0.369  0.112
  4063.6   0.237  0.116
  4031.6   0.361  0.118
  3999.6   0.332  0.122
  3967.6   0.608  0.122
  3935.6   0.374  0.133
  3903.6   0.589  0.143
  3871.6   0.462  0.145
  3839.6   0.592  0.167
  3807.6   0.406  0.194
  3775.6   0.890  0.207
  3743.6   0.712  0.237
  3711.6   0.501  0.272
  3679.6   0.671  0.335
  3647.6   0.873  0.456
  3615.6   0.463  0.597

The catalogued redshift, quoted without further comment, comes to 1.130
